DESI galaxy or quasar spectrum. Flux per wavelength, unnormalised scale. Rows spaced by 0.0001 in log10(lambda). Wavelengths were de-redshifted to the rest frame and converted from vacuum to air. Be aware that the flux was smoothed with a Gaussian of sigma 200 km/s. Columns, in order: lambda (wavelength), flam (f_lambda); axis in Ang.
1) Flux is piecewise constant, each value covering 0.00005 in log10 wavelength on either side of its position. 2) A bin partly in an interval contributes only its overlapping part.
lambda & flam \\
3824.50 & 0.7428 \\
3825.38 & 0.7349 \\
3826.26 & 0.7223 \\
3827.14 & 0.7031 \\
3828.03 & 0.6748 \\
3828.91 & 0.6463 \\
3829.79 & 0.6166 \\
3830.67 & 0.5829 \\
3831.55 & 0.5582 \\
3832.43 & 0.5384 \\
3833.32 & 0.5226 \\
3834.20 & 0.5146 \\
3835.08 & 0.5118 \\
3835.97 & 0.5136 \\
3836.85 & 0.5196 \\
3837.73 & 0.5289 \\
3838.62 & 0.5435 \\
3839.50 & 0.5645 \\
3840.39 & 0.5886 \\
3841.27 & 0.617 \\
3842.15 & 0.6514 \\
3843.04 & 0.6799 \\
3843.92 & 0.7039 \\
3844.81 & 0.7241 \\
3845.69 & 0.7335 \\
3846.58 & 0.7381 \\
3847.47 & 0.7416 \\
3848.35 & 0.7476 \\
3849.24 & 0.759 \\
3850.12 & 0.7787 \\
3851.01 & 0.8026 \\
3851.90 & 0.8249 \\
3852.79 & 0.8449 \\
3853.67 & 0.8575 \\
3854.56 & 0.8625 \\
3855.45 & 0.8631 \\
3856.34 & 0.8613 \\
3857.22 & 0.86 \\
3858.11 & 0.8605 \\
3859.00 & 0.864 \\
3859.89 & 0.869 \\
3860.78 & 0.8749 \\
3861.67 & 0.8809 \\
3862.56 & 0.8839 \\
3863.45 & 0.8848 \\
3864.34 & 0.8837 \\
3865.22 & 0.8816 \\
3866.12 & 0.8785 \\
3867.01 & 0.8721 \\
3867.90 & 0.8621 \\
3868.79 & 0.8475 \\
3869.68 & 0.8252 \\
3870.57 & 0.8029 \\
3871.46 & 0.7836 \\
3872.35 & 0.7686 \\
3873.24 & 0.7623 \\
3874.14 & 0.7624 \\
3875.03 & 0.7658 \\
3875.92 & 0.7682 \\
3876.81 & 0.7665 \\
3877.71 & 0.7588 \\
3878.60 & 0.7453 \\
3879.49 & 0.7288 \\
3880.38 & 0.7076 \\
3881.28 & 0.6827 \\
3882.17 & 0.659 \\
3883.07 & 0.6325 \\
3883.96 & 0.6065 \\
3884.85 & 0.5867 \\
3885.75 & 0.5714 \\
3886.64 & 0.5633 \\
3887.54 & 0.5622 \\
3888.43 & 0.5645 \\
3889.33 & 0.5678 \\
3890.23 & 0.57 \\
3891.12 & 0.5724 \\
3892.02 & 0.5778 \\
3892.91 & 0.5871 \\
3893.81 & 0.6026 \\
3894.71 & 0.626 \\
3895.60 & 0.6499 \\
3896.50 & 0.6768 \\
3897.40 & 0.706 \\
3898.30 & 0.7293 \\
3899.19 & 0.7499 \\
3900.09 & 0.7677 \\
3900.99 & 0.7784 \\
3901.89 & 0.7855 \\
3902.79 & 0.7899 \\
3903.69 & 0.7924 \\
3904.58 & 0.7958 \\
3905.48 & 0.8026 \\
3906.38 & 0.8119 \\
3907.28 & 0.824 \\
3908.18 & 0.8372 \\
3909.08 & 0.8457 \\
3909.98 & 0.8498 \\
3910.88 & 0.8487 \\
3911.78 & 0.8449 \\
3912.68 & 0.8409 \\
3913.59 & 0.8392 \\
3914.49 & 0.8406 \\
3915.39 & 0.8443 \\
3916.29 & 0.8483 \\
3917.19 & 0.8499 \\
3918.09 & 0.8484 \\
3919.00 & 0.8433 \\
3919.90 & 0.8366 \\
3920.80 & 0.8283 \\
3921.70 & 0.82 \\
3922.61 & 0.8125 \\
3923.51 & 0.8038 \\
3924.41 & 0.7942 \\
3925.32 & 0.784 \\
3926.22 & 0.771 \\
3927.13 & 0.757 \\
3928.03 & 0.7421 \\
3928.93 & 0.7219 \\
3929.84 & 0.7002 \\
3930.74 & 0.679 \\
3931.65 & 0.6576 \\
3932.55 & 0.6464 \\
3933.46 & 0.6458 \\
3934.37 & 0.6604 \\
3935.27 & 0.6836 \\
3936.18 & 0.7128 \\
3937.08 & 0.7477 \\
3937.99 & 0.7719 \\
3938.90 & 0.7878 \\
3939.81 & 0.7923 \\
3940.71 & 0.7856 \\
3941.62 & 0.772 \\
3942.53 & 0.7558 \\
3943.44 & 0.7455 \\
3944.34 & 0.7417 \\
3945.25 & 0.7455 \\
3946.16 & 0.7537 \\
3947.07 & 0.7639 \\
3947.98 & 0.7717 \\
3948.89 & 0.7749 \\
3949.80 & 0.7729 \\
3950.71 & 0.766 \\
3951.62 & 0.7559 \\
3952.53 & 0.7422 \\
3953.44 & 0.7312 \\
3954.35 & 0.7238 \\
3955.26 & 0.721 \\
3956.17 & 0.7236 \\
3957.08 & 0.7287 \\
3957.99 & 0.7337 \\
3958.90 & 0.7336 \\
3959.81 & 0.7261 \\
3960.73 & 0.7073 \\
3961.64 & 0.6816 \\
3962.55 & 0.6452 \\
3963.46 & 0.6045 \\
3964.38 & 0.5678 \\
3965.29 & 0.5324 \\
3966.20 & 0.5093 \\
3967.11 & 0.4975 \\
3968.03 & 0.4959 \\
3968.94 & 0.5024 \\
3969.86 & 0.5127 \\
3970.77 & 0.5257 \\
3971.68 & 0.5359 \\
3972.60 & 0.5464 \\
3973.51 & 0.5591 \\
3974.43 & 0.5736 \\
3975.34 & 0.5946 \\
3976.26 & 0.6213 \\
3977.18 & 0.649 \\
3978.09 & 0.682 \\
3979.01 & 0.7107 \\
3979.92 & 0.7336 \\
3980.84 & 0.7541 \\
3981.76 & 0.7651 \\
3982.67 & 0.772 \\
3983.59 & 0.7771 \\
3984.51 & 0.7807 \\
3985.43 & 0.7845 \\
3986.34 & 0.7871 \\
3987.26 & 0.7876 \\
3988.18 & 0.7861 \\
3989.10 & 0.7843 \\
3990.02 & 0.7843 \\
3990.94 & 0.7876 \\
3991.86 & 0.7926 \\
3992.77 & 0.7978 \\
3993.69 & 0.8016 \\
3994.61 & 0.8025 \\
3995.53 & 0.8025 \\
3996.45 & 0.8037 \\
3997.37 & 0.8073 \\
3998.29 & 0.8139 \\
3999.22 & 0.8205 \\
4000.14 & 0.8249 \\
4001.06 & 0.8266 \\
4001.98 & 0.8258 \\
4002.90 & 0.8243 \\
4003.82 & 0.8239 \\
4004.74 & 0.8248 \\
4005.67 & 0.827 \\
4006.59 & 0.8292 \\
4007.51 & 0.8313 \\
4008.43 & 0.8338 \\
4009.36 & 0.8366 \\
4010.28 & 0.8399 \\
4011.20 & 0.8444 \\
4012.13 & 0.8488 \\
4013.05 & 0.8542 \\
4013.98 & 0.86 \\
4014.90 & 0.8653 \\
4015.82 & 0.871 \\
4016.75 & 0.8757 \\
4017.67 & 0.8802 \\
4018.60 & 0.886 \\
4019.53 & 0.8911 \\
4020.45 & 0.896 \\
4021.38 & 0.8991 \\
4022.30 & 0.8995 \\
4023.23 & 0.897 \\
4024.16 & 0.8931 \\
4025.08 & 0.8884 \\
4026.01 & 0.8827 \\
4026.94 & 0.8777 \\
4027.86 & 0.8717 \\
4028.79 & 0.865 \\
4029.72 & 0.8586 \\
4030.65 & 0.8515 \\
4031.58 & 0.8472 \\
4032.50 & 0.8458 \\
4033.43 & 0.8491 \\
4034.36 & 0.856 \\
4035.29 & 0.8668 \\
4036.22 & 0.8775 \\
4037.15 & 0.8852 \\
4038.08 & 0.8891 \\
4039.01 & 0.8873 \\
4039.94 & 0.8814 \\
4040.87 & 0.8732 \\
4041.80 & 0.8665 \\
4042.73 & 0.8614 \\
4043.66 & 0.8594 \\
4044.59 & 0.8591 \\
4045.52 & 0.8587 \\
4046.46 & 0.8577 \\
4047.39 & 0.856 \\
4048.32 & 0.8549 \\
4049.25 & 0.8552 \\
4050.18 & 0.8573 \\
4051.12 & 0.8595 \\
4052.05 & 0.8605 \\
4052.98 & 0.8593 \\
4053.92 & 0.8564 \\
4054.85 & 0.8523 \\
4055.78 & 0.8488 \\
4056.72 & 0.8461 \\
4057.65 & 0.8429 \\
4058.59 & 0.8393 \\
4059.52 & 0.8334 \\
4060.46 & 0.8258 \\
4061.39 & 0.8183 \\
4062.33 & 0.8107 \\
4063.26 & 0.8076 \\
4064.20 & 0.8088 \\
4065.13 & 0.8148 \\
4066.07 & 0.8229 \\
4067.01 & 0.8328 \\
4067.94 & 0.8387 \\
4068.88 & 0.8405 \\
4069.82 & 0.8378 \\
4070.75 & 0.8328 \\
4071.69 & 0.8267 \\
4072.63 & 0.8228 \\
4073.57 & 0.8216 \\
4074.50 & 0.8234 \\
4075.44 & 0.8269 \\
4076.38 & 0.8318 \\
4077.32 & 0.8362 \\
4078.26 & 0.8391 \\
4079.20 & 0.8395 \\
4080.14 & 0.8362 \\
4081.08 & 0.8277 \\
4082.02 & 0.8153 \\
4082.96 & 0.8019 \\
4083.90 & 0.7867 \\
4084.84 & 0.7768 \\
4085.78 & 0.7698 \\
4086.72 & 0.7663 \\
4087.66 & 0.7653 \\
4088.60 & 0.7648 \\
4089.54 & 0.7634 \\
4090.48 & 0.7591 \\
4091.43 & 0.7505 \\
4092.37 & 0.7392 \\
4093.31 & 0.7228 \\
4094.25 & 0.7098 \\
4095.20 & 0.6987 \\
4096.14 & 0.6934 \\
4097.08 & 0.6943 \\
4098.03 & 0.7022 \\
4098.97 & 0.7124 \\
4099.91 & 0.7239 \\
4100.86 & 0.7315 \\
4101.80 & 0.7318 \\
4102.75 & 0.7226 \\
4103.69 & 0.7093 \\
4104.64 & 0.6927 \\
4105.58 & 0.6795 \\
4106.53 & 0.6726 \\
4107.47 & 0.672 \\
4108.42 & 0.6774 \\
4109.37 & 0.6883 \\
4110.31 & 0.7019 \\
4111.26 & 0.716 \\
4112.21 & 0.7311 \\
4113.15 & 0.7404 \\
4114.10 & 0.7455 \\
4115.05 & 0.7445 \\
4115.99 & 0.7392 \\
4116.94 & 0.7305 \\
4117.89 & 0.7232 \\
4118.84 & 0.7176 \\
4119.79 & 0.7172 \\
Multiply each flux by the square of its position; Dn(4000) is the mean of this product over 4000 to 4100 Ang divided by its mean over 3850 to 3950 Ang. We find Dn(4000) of 1.17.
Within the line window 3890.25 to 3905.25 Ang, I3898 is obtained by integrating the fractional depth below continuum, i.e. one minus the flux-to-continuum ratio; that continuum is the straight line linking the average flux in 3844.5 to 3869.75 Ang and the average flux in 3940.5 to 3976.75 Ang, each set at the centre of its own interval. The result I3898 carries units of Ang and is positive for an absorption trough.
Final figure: 1.3 Ang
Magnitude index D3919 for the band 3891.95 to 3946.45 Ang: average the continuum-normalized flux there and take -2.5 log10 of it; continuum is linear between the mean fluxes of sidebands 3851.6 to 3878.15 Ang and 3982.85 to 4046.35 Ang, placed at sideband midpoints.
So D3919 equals 0.10 mag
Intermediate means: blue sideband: 0.836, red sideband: 0.843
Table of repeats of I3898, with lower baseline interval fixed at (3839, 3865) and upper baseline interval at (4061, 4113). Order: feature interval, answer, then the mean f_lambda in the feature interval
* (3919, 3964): 2.2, 0.741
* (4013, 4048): -4.5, 0.872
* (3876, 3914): 3.5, 0.71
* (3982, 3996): -0.2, 0.789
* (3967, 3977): 3.0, 0.546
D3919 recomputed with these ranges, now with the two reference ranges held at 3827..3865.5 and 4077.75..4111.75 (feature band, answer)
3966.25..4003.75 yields 0.024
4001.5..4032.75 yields -0.173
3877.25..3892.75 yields 0.156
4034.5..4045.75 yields -0.185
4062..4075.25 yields -0.121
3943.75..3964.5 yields 0.005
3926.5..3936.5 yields 0.052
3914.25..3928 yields -0.128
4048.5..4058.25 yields -0.159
